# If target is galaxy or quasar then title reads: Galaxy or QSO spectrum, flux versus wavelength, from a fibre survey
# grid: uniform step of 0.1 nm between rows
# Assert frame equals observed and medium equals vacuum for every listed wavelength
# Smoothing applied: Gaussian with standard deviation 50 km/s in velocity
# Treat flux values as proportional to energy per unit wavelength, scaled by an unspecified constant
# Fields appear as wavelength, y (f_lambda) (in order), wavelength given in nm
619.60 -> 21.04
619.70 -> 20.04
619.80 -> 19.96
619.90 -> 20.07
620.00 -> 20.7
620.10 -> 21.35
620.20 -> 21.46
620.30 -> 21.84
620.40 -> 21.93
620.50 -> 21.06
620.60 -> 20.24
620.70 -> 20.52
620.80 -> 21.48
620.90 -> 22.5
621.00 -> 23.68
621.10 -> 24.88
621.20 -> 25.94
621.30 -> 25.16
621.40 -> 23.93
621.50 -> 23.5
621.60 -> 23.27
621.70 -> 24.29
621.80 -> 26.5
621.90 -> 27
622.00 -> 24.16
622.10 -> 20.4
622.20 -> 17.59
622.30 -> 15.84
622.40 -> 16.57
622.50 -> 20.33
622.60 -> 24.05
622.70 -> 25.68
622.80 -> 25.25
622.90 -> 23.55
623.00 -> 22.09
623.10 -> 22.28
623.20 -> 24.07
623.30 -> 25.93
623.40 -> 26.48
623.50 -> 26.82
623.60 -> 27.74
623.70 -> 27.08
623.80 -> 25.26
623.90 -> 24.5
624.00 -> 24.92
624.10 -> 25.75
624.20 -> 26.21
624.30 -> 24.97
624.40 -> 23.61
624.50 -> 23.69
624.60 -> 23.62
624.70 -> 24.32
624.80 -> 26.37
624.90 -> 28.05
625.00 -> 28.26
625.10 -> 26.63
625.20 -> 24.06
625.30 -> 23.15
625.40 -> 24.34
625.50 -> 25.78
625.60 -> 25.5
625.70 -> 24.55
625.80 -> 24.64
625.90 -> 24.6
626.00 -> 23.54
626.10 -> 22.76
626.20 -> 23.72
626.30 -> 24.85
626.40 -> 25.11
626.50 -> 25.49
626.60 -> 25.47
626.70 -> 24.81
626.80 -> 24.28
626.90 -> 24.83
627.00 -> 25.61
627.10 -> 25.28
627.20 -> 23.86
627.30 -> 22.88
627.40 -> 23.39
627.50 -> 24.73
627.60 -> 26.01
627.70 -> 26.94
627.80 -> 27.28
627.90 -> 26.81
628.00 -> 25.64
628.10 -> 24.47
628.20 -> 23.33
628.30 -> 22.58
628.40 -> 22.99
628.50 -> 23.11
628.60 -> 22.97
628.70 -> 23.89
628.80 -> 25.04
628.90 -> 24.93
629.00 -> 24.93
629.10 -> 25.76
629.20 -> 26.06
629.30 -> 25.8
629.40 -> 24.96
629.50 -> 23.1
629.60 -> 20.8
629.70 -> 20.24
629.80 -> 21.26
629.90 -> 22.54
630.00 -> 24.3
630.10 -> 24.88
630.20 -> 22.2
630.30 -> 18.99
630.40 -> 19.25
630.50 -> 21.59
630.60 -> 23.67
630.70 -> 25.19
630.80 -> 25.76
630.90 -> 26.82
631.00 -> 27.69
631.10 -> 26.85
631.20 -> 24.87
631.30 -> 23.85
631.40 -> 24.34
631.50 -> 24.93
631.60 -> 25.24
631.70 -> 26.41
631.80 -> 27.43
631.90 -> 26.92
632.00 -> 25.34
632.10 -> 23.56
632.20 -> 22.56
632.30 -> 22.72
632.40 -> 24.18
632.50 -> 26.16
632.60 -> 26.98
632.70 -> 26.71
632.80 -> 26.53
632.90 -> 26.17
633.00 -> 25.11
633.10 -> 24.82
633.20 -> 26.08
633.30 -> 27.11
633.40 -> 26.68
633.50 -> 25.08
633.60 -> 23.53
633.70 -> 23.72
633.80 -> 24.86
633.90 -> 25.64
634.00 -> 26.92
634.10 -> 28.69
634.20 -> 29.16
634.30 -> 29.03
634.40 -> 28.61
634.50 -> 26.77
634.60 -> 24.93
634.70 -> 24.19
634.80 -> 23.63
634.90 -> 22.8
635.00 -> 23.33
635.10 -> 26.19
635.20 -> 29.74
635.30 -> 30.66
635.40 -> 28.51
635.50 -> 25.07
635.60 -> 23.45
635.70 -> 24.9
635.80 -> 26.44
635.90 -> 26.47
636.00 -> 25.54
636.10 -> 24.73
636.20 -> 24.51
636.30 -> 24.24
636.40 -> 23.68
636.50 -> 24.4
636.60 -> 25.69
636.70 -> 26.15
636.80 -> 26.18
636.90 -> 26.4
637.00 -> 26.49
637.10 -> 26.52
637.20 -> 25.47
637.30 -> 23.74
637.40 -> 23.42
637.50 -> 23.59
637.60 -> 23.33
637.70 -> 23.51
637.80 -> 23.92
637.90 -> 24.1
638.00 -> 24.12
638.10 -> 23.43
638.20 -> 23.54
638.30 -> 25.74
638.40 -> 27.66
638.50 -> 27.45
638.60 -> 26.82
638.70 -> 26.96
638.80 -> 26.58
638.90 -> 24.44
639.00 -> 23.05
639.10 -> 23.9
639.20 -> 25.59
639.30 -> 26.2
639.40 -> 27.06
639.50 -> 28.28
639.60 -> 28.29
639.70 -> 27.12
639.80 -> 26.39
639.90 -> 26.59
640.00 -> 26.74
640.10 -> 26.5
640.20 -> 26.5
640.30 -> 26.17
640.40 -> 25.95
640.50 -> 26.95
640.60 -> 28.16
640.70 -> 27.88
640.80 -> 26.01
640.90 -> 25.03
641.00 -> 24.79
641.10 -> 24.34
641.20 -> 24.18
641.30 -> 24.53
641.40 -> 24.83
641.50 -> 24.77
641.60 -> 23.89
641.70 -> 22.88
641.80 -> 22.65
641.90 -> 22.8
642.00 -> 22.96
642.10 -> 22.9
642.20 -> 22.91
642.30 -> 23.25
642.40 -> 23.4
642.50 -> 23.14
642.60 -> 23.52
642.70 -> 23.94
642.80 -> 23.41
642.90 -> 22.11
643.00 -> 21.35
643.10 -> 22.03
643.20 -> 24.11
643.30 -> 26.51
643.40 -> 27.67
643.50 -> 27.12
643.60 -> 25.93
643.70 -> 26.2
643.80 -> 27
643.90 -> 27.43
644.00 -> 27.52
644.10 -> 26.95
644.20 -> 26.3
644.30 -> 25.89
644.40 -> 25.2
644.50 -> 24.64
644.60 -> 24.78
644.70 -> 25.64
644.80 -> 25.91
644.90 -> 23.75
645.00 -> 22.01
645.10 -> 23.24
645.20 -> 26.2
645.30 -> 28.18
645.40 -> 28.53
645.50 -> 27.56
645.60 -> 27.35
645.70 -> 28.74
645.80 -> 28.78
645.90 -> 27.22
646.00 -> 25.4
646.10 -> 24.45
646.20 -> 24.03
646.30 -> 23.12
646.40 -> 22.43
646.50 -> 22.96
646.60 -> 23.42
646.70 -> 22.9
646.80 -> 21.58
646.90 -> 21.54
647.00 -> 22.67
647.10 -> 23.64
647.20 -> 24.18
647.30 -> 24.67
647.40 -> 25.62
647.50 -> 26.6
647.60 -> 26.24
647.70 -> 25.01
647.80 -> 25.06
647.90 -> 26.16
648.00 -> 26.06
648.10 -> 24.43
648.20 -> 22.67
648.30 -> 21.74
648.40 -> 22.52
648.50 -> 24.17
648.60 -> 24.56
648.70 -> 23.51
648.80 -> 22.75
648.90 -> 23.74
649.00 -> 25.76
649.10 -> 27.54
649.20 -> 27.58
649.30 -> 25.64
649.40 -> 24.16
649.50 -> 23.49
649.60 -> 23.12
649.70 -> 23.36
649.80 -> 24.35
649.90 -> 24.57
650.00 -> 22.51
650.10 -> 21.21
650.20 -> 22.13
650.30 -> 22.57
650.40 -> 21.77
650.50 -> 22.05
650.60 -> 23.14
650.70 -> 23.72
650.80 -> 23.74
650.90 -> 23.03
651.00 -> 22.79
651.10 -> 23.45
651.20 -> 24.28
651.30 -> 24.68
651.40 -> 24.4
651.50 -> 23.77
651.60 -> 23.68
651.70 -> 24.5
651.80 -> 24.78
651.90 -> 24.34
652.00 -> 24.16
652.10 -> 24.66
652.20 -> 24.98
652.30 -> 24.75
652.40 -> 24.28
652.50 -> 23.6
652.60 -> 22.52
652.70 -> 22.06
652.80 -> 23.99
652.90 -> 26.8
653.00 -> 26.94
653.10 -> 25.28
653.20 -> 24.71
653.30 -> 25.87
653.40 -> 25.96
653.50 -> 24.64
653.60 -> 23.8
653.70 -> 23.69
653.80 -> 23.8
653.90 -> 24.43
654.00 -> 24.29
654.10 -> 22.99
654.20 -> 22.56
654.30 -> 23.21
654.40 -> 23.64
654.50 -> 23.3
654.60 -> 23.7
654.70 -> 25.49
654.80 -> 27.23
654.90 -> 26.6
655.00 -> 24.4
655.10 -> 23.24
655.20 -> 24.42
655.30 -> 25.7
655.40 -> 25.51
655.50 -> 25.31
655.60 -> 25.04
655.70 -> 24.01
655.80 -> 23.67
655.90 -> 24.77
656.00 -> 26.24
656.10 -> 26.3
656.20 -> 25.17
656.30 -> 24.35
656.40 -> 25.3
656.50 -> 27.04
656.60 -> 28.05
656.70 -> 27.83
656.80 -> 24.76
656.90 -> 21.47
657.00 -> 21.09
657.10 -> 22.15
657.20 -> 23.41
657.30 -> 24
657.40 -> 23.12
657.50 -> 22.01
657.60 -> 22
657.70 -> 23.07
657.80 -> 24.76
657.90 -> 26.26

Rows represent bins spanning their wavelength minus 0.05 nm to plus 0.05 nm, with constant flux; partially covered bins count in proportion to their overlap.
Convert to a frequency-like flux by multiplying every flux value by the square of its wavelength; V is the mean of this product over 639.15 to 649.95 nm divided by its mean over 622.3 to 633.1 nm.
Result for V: 1.07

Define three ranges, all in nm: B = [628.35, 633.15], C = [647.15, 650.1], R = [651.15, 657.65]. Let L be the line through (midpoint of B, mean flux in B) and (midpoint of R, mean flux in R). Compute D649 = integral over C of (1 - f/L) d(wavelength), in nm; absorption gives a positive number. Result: -0.01 nm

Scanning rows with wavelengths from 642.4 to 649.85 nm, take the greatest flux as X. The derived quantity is 28.78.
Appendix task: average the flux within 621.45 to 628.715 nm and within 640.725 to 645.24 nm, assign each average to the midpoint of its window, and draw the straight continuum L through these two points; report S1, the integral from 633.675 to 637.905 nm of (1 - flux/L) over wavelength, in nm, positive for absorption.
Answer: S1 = -0.19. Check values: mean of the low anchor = 24.4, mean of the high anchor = 24.6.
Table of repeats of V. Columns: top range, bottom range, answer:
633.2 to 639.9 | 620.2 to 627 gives 1.11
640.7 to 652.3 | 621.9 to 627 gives 1.08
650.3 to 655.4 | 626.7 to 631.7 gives 1.07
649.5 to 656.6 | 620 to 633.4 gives 1.09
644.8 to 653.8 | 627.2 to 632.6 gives 1.06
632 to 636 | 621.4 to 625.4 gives 1.10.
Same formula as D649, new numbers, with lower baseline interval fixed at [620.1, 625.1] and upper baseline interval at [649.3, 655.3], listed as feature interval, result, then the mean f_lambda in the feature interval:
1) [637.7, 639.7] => -0.14 nm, 25.6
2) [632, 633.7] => -0.10 nm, 25.2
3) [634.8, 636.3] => -0.12 nm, 25.8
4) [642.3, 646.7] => -0.23 nm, 25.2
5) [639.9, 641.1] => -0.12 nm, 26.3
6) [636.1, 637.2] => -0.07 nm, 25.4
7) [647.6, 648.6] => -0.01 nm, 24.3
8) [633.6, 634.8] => -0.12 nm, 26.3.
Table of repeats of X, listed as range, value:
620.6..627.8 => 28.26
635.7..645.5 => 28.53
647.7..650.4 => 27.58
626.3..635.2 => 29.74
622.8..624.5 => 27.74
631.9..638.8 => 30.66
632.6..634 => 27.11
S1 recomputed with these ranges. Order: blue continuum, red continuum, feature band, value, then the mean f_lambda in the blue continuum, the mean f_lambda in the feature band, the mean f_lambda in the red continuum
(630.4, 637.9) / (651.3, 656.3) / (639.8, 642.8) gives 0.04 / 25.4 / 24.8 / 24.6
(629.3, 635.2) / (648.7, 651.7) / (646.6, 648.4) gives -0.01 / 24.9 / 24.1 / 23.8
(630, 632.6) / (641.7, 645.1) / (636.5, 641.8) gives -0.21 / 24.5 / 25.5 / 24.5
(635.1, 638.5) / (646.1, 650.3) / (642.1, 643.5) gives 0.05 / 25.4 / 23.7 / 24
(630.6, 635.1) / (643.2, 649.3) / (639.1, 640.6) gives -0.08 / 25.6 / 26.7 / 25.2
